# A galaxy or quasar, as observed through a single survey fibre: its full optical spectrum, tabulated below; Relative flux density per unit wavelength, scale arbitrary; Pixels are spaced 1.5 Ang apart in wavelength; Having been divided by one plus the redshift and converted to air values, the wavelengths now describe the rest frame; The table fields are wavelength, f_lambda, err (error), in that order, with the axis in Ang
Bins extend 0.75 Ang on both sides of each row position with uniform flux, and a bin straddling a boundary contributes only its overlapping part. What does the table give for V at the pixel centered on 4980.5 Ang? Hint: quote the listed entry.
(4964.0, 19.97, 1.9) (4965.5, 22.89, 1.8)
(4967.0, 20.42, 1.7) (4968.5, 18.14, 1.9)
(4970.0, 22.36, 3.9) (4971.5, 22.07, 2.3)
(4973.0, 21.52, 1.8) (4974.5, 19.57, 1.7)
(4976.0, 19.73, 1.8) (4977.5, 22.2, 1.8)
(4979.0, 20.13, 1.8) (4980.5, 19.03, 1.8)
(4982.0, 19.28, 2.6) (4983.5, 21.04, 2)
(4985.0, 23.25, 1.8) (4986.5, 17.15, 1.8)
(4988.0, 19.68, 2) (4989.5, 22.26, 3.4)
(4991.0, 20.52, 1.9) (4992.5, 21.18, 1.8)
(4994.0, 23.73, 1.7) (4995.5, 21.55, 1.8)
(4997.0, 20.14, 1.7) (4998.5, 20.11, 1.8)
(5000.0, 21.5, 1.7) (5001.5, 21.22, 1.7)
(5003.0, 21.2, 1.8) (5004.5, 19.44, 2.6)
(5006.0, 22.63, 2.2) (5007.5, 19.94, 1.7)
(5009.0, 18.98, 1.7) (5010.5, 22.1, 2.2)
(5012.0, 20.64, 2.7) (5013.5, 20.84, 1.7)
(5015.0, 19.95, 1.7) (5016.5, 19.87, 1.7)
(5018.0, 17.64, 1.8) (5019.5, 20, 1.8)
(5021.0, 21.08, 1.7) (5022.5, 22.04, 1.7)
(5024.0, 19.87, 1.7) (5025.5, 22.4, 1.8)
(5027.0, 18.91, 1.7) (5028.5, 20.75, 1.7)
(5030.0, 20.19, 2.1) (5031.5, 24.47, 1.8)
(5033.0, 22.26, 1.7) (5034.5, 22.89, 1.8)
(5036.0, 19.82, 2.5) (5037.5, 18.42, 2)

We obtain 19.03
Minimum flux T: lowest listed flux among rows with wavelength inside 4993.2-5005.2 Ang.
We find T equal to 19.44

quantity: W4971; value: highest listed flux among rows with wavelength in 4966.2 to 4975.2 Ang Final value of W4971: 22.36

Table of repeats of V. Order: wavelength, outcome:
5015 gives 19.95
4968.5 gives 18.14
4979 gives 20.13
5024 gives 19.87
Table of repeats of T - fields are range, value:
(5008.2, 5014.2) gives 18.98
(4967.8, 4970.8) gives 18.14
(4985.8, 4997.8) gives 17.15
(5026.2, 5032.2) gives 18.91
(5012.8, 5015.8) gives 19.95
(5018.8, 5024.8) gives 19.87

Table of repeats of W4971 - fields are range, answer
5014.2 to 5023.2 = 22.04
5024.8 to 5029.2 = 22.4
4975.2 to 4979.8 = 22.2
